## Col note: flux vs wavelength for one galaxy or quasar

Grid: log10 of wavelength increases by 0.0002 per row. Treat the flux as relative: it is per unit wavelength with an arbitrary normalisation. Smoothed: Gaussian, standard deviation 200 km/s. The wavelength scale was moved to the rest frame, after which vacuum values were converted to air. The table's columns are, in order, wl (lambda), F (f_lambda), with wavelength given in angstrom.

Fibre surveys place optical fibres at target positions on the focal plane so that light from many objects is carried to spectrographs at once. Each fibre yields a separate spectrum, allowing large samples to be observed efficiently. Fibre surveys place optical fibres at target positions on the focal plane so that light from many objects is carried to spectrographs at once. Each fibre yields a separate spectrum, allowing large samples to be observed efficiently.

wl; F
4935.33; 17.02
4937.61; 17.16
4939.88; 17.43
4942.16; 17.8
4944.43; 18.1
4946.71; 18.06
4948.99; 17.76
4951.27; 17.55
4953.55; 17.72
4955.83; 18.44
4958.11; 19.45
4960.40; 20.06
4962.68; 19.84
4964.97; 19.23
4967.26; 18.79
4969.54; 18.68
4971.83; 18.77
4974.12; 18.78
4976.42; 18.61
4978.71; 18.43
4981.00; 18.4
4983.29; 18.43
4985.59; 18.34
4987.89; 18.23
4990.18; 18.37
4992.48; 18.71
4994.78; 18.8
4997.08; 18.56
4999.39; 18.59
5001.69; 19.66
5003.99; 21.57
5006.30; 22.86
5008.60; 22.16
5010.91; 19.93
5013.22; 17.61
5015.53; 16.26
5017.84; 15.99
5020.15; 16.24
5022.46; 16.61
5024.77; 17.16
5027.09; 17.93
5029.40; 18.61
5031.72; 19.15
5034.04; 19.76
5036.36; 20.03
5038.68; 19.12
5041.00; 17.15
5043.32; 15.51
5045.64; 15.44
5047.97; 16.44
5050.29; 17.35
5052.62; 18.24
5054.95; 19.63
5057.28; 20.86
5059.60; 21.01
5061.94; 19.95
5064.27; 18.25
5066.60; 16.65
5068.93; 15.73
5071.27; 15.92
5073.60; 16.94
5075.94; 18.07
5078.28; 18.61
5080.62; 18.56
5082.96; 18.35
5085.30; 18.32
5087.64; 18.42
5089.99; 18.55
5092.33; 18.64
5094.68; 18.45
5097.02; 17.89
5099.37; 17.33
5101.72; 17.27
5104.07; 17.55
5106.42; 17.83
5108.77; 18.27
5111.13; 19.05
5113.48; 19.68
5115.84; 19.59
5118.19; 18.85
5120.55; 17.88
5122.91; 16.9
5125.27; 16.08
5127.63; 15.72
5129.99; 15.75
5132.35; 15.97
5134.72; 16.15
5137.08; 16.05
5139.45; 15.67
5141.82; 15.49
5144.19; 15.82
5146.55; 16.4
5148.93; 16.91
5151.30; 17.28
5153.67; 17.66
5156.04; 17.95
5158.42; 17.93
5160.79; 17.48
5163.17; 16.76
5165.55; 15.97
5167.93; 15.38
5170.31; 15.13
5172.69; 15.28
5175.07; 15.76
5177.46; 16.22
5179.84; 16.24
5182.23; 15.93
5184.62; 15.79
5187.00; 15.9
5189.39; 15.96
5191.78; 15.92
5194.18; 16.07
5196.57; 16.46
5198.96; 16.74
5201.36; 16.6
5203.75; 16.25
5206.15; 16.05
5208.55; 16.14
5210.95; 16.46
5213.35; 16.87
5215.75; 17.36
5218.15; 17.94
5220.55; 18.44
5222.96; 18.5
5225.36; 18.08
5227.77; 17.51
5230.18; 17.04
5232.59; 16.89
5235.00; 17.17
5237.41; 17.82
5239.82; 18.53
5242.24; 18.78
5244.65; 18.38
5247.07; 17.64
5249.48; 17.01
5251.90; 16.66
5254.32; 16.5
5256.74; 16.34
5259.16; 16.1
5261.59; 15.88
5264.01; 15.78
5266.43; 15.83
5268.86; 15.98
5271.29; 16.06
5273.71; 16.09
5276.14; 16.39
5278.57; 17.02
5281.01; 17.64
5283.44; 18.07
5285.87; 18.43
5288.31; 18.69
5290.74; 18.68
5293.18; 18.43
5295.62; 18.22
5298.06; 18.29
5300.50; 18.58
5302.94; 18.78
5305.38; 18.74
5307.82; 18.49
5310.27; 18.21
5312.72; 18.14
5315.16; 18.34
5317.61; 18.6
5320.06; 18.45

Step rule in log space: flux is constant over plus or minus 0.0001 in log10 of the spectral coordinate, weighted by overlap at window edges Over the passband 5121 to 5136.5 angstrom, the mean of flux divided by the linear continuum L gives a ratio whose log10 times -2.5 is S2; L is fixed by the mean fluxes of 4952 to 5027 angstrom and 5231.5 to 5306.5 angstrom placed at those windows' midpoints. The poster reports 0.12 mag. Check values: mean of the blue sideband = 18.7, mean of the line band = 16.2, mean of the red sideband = 17.4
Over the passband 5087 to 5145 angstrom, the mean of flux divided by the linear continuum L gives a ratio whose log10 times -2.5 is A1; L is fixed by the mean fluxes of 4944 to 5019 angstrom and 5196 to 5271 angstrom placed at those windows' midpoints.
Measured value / 0.03 mag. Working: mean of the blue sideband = 18.8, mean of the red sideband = 17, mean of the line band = 17.4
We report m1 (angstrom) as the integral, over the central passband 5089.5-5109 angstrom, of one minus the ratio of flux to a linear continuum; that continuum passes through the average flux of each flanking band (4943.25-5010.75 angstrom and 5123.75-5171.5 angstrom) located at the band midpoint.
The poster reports -0.9 angstrom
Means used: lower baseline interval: 19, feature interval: 17.9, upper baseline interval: 16.4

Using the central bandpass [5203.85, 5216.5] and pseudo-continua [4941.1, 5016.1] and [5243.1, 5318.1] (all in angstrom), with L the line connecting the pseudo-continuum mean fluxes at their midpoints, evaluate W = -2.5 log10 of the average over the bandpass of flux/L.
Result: 0.08 mag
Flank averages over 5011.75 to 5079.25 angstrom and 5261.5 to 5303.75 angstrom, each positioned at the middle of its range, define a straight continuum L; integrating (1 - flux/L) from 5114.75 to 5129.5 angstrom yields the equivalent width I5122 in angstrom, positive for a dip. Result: 0.23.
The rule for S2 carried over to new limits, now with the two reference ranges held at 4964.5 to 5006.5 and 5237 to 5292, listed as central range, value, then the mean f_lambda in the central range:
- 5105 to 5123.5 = -0.03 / 18.5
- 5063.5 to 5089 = 0.04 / 17.6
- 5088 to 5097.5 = -0.01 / 18.4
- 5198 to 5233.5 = 0.02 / 17.1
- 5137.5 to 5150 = 0.12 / 16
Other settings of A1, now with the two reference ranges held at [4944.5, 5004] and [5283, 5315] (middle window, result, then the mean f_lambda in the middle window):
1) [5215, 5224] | 0.03 mag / 18.1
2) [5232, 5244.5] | 0.03 mag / 17.9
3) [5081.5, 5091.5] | 0.01 mag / 18.4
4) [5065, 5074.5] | 0.14 mag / 16.4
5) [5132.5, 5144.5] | 0.17 mag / 15.8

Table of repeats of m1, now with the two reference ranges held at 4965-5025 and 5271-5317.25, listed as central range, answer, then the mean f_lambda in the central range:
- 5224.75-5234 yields 0.4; 17.3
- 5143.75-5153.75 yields 0.8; 16.8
